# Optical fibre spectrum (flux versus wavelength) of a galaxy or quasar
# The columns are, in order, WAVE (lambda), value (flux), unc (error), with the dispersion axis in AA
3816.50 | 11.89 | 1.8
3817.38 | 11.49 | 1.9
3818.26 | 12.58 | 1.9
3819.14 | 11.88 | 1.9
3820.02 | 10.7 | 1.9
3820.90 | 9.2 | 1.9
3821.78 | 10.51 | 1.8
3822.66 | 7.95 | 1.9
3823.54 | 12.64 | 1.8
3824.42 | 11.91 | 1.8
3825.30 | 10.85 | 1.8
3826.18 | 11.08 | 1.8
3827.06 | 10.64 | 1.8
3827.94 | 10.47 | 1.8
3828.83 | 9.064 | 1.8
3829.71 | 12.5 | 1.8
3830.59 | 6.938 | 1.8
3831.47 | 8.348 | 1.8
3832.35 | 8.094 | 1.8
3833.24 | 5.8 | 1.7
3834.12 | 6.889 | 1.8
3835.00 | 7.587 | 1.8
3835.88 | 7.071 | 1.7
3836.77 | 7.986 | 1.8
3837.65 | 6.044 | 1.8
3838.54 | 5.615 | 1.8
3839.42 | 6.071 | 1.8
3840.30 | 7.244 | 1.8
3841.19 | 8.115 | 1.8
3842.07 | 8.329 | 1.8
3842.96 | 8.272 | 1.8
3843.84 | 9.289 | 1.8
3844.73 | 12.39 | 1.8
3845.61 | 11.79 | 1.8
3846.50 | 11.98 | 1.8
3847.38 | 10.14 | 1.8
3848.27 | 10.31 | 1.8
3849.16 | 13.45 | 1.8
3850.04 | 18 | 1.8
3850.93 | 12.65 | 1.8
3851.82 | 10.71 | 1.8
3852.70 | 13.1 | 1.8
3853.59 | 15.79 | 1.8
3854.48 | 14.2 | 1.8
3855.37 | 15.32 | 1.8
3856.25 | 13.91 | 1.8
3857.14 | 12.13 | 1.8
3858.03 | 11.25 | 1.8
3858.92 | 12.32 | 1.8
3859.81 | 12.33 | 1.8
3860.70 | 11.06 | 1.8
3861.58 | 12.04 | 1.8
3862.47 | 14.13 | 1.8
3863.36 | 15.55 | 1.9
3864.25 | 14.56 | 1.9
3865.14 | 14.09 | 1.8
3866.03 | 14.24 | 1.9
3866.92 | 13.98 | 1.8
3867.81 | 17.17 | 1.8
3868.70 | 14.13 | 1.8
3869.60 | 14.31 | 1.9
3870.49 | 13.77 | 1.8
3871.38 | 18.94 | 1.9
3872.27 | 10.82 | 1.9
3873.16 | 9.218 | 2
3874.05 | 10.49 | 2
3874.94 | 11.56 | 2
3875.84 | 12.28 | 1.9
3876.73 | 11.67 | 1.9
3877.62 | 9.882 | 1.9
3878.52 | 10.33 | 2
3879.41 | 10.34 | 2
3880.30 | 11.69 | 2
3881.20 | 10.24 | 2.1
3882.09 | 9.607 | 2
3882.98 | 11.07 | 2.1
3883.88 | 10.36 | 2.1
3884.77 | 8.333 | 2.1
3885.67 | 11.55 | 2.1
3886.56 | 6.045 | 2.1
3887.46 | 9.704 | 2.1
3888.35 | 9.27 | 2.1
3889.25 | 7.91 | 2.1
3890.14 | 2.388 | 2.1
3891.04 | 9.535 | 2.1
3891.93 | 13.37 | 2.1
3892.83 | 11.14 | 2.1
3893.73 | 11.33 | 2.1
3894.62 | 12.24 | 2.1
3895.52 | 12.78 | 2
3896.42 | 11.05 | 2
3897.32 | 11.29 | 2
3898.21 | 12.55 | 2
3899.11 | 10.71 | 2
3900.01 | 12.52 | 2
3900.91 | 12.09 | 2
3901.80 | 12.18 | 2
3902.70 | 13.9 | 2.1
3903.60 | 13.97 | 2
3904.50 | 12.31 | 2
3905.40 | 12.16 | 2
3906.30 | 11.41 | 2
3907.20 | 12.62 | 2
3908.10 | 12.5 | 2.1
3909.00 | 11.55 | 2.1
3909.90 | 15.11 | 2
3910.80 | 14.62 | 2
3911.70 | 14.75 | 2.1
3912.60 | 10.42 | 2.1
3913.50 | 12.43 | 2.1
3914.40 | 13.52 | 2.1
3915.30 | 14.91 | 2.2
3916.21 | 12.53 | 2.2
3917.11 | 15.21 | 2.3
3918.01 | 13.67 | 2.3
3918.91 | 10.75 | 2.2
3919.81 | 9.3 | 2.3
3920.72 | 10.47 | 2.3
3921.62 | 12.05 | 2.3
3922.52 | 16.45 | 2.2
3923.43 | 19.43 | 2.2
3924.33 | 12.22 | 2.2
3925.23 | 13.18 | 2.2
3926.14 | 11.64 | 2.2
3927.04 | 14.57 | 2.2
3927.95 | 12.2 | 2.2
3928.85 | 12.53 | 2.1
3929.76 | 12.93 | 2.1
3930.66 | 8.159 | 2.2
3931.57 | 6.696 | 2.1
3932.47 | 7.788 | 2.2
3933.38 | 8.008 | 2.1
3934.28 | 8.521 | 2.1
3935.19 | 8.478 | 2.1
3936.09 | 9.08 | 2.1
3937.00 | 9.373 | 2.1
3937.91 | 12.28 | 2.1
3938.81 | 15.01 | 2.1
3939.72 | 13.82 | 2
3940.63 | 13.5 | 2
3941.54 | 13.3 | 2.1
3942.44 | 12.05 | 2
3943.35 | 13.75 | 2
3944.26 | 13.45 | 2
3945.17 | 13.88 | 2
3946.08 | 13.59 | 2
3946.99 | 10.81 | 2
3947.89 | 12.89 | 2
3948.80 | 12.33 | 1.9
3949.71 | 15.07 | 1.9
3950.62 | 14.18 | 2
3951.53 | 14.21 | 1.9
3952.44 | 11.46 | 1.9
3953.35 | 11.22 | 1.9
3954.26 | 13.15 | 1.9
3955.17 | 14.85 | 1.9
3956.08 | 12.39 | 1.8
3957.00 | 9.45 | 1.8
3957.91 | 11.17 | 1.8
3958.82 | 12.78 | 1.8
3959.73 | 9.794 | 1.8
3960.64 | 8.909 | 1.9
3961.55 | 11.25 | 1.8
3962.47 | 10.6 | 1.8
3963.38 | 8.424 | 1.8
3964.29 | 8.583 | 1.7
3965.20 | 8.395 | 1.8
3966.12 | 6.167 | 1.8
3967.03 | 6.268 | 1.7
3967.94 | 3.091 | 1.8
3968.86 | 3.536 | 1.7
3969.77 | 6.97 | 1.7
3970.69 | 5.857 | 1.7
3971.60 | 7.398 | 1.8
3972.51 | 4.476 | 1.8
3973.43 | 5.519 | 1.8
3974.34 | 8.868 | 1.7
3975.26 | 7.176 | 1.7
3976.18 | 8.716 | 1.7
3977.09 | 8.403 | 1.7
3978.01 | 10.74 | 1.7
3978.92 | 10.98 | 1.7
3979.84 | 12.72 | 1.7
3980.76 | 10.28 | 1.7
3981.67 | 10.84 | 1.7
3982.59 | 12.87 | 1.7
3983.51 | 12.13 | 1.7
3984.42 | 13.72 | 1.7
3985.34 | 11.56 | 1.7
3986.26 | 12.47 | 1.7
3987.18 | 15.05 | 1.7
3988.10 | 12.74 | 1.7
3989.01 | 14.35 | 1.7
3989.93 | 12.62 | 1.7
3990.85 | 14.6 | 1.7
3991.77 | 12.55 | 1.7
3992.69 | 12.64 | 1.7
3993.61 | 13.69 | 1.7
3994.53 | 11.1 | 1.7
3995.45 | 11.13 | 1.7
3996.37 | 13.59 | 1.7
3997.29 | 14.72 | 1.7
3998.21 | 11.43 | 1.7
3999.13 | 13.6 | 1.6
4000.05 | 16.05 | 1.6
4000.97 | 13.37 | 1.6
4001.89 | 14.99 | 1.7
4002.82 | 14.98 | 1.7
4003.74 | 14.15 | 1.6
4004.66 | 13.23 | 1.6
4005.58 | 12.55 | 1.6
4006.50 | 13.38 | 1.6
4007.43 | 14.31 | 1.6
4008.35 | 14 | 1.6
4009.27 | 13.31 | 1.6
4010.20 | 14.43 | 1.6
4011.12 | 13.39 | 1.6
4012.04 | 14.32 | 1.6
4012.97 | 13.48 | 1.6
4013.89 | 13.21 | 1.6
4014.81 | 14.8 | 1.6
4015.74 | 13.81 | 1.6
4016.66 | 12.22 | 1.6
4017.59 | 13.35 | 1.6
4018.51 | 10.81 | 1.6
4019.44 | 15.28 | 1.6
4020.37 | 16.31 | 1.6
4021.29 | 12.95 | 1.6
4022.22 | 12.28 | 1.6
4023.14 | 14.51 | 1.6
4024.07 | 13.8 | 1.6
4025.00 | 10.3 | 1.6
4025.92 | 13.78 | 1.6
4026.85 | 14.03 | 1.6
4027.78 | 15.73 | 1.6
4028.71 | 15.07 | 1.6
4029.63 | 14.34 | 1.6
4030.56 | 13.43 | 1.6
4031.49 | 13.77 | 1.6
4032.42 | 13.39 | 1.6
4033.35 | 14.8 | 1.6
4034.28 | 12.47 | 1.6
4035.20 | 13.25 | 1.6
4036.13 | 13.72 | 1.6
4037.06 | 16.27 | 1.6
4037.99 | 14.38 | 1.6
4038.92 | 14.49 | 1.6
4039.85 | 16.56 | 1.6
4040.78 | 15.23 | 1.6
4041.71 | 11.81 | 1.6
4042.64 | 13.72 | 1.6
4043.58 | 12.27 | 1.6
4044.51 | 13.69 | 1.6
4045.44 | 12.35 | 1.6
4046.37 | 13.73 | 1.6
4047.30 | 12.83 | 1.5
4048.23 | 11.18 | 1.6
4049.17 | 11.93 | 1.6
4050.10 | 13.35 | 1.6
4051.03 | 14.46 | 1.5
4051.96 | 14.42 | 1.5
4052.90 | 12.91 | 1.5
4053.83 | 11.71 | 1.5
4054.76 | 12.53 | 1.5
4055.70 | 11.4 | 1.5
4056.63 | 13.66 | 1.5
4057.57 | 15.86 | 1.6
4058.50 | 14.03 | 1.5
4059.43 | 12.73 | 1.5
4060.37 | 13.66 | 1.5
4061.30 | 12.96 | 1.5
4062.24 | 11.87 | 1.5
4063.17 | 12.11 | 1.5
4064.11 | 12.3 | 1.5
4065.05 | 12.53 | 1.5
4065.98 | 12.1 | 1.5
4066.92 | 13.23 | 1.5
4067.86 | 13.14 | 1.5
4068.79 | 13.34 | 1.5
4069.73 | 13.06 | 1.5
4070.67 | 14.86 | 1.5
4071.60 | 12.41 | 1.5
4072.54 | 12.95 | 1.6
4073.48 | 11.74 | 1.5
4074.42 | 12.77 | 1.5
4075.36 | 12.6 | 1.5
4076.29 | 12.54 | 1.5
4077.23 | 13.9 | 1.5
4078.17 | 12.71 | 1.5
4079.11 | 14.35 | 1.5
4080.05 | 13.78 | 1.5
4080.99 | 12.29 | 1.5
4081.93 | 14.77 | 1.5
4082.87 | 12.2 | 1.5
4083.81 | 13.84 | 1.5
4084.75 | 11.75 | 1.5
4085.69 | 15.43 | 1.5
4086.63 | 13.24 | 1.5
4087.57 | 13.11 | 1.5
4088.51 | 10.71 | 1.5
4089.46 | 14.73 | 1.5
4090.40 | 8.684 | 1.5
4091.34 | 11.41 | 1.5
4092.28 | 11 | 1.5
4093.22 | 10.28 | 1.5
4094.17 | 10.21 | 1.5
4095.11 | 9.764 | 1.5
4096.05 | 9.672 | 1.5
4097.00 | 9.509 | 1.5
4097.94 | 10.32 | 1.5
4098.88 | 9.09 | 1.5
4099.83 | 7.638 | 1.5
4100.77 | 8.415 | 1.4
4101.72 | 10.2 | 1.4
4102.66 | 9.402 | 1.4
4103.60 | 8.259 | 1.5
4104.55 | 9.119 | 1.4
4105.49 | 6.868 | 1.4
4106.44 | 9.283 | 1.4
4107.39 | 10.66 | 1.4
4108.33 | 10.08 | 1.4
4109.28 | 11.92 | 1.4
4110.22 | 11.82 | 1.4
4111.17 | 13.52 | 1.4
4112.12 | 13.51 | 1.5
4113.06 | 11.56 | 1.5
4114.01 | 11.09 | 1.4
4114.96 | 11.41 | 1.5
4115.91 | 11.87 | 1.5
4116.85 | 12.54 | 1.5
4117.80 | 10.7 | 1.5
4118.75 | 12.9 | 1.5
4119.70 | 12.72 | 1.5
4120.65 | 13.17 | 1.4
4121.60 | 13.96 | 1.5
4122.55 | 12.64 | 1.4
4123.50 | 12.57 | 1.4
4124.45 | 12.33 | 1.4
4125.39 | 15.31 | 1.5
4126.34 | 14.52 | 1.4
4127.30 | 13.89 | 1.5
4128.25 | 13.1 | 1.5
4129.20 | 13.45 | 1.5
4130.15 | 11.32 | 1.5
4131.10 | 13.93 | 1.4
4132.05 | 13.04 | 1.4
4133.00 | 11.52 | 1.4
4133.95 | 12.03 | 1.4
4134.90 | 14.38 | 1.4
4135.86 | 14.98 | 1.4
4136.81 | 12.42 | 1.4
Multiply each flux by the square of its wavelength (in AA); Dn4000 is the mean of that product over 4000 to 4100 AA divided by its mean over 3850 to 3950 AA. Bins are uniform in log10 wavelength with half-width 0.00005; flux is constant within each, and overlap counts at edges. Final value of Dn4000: 1.2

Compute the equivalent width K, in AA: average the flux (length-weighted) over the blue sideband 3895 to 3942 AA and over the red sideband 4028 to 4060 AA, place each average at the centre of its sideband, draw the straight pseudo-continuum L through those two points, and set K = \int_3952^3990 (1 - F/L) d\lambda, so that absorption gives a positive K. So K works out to 8.5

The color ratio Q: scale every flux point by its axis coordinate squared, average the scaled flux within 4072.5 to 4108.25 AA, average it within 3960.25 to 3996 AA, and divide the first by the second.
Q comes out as 1.19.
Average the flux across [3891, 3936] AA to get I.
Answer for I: 12.1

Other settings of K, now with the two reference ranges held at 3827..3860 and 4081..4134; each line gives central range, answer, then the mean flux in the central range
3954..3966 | 0.3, 10.6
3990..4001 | -2.1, 13.2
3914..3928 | -3.4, 13.3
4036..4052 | -3.3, 13.7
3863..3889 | -3.5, 11.9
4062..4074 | -1.4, 12.8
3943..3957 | -2.8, 13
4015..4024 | -1.9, 13.5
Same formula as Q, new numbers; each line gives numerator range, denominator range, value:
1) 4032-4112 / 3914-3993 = 1.17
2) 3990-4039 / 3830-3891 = 1.35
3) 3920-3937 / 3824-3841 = 1.41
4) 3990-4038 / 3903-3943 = 1.17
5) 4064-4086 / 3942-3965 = 1.16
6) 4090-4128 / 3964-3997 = 1.17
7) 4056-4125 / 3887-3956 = 1.08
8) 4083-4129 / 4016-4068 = 0.88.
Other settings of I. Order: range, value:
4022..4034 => 13.8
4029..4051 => 13.6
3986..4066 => 13.5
